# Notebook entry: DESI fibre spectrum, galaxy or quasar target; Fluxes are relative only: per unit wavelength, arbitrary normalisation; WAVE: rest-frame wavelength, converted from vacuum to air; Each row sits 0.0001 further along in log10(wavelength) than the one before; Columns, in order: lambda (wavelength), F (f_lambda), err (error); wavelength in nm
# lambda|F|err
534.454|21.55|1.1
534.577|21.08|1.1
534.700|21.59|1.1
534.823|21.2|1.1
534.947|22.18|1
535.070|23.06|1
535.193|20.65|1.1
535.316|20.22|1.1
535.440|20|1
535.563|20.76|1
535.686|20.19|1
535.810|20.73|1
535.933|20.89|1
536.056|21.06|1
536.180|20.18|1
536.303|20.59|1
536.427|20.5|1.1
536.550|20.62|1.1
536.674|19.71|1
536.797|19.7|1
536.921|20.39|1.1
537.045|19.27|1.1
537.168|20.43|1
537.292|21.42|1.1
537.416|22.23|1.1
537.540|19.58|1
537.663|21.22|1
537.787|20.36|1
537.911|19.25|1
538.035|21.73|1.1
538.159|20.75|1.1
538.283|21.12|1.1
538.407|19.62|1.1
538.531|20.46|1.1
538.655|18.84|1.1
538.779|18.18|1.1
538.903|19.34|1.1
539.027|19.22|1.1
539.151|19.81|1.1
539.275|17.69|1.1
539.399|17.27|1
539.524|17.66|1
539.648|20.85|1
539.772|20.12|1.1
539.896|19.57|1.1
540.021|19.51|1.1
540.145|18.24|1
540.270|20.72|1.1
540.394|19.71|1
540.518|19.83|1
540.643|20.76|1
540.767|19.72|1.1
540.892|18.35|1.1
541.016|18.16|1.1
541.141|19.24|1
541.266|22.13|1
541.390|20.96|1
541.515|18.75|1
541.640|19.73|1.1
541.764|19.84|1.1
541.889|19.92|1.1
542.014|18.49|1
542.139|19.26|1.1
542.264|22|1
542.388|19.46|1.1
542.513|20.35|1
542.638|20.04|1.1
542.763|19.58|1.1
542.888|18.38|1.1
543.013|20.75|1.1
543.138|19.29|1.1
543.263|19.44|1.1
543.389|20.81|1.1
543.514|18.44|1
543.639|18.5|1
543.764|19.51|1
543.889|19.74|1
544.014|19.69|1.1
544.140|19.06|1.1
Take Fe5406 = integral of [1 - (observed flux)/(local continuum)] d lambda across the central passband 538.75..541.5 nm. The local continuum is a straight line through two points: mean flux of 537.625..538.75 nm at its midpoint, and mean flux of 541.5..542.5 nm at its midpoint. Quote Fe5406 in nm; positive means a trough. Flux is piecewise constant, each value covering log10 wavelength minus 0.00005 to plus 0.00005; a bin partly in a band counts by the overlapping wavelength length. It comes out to 0.08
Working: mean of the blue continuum 20.3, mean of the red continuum 19.8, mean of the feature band 19.4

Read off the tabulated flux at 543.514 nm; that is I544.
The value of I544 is 18.44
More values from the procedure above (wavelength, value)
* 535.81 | 20.73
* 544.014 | 19.69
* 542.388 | 19.46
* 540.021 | 19.51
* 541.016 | 18.16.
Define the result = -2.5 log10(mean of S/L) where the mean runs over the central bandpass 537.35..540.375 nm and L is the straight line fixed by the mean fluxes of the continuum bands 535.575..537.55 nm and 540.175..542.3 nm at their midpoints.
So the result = 0.02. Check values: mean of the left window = 20.5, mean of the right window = 19.8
